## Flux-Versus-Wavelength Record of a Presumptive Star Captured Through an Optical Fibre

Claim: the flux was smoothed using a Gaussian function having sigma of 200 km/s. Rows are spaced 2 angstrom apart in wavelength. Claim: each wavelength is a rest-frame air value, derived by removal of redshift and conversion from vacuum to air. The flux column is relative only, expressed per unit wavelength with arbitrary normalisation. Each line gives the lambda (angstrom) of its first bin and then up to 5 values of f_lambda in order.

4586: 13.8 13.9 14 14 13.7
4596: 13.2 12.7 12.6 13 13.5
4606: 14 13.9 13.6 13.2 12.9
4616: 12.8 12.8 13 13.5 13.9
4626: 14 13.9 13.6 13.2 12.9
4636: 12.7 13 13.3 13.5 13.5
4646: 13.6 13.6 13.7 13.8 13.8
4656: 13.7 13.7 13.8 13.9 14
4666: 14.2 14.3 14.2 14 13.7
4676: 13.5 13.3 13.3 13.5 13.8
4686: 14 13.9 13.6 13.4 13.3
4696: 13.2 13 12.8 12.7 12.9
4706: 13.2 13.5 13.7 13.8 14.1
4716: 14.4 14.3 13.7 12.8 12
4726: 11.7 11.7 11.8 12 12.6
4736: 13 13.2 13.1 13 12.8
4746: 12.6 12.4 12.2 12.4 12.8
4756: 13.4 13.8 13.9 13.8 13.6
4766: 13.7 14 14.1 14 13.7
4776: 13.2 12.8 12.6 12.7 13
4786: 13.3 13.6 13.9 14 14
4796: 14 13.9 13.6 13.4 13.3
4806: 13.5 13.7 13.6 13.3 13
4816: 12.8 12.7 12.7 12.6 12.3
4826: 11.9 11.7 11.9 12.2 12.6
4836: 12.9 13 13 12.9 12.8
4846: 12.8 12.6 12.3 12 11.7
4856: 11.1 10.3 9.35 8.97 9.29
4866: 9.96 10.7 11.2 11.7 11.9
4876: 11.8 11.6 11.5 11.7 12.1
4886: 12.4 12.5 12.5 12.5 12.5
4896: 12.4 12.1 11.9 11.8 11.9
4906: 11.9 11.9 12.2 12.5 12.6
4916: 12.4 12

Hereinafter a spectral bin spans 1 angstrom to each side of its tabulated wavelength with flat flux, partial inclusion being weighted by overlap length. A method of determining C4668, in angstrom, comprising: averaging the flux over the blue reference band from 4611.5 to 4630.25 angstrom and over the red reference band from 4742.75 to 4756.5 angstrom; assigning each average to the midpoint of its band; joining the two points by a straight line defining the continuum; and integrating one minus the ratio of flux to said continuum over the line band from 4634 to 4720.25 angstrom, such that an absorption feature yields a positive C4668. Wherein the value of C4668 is -3.7 angstrom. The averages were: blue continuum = 13.4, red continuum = 12.6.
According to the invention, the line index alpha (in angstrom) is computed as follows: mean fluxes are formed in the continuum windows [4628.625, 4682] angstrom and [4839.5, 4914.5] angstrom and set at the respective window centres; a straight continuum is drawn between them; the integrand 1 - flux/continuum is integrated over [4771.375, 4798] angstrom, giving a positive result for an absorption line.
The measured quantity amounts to -1.99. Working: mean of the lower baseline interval 13.6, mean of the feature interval 13.5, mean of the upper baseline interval 11.7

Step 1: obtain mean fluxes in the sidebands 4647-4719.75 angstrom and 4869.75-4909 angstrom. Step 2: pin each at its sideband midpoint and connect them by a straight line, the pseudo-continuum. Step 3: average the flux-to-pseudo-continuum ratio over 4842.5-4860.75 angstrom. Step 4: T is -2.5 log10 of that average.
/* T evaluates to 0.05 mag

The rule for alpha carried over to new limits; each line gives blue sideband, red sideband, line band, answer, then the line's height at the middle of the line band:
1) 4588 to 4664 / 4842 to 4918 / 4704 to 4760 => -1.1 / 12.7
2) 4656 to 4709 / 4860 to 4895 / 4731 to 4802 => -3.7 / 12.6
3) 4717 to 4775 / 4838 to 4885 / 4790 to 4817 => -2.9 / 12.3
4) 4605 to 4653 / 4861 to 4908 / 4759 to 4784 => -2.2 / 12.4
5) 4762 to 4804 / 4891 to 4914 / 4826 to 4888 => 5.0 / 12.7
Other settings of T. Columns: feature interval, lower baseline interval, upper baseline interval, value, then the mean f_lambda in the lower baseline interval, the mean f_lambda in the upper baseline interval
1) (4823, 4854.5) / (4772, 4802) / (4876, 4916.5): 0.04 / 13.5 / 12.1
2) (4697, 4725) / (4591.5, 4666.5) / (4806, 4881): -0.04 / 13.5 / 12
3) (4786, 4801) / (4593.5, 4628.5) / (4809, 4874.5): -0.13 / 13.3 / 11.9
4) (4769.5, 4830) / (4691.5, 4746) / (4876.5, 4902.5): -0.05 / 13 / 12.1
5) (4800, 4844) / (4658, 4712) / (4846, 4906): -0.06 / 13.6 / 11.6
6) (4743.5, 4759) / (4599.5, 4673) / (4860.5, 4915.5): -0.01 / 13.5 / 11.7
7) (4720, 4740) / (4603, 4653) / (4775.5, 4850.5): 0.07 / 13.4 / 13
